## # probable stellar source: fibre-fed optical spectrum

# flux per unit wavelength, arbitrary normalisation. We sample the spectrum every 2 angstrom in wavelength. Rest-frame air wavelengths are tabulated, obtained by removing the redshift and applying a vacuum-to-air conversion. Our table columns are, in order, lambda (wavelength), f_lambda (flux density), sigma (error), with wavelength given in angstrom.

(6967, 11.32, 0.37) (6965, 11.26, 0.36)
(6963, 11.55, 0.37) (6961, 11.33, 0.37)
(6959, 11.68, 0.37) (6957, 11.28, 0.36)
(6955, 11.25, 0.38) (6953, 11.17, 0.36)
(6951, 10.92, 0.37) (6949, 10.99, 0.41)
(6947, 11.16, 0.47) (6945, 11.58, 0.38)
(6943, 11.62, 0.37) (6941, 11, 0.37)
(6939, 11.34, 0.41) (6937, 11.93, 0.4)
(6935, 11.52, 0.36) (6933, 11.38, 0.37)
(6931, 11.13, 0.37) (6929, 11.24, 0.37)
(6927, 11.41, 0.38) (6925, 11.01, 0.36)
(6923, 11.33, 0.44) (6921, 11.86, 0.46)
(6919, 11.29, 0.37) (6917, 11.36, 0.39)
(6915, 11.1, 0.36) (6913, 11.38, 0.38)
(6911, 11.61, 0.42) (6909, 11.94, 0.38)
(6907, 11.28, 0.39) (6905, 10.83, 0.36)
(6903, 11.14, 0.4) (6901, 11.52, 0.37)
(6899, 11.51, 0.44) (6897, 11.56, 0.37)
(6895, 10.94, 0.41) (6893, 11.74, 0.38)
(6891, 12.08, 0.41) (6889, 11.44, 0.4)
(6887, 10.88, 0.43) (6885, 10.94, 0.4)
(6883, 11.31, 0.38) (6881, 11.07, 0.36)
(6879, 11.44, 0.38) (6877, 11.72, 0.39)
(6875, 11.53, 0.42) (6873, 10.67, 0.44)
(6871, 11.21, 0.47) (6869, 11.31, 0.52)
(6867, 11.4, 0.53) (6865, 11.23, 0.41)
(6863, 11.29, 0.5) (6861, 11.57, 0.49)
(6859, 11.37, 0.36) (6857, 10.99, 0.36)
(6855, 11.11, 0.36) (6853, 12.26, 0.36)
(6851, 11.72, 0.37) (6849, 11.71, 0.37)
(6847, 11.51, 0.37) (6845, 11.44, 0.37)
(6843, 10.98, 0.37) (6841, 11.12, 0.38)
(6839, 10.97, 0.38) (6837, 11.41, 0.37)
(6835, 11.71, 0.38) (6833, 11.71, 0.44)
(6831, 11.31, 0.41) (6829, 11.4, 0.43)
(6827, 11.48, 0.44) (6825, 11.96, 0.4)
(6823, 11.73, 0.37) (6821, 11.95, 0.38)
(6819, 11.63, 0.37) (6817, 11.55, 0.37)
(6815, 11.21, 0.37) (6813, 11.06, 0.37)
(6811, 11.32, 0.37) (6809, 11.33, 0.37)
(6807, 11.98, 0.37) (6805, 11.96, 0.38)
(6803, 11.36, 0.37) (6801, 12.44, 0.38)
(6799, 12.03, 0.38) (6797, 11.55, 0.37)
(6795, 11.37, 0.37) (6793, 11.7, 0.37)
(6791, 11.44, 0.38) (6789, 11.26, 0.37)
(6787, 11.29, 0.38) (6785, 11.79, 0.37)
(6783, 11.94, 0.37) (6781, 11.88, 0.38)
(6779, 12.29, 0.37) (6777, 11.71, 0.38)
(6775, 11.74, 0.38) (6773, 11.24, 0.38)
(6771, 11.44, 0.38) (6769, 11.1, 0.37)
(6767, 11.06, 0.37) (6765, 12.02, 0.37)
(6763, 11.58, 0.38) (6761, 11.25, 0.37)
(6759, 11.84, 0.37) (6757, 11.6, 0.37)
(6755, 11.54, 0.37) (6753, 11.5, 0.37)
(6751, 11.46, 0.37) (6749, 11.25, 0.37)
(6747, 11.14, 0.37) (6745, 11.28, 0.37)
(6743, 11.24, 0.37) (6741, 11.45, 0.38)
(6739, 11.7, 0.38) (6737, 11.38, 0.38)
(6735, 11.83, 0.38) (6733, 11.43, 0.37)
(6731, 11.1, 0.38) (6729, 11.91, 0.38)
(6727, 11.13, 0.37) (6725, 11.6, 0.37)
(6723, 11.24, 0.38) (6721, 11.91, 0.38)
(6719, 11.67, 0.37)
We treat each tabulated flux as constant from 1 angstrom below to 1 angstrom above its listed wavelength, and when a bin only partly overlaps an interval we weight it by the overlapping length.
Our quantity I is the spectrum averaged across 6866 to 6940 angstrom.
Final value 11.4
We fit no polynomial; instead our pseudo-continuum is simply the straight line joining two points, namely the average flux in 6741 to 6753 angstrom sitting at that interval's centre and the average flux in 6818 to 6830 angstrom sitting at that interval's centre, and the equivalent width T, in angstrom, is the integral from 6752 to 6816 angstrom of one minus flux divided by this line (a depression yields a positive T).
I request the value -0.5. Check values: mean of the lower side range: 11.3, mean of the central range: 11.6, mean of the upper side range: 11.7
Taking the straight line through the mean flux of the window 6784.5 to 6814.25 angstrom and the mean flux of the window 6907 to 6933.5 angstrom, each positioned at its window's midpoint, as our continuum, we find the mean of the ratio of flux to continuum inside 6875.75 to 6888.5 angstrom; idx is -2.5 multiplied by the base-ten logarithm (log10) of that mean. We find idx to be 0.020 mag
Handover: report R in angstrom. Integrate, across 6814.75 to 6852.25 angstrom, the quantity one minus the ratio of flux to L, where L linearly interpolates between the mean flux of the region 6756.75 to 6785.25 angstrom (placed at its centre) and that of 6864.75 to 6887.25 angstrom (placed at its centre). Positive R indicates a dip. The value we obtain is -0.4 angstrom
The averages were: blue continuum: 11.6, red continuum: 11.2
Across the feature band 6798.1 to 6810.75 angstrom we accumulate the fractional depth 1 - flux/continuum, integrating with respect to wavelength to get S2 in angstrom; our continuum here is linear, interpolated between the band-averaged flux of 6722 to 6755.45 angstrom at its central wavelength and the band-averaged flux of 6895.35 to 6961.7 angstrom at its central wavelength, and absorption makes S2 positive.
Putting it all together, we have -0.5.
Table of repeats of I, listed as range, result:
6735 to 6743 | 11.5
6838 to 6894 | 11.4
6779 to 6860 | 11.6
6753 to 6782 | 11.6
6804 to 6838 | 11.6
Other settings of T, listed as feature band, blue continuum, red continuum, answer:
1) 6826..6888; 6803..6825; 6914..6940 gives 0.8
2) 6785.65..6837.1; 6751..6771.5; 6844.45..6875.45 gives -0.7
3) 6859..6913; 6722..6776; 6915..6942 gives 0.1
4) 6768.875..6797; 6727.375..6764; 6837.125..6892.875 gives -0.4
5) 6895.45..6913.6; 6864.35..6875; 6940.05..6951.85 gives -0.3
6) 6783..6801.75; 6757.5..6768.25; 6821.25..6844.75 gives -0.3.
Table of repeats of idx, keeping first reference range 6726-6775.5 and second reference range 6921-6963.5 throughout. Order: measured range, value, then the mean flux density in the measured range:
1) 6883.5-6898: 0.00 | 11.4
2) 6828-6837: -0.01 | 11.5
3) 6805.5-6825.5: -0.02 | 11.6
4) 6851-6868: 0.00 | 11.4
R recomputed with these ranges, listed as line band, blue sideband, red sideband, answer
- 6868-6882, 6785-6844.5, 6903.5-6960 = 0.2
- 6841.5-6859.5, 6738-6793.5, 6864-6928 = -0.1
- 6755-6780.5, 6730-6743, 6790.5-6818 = -0.1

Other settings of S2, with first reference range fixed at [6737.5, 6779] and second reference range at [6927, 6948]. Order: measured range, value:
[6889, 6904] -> -0.1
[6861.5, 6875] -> 0.2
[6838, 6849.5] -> 0.2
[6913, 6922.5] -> 0.0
